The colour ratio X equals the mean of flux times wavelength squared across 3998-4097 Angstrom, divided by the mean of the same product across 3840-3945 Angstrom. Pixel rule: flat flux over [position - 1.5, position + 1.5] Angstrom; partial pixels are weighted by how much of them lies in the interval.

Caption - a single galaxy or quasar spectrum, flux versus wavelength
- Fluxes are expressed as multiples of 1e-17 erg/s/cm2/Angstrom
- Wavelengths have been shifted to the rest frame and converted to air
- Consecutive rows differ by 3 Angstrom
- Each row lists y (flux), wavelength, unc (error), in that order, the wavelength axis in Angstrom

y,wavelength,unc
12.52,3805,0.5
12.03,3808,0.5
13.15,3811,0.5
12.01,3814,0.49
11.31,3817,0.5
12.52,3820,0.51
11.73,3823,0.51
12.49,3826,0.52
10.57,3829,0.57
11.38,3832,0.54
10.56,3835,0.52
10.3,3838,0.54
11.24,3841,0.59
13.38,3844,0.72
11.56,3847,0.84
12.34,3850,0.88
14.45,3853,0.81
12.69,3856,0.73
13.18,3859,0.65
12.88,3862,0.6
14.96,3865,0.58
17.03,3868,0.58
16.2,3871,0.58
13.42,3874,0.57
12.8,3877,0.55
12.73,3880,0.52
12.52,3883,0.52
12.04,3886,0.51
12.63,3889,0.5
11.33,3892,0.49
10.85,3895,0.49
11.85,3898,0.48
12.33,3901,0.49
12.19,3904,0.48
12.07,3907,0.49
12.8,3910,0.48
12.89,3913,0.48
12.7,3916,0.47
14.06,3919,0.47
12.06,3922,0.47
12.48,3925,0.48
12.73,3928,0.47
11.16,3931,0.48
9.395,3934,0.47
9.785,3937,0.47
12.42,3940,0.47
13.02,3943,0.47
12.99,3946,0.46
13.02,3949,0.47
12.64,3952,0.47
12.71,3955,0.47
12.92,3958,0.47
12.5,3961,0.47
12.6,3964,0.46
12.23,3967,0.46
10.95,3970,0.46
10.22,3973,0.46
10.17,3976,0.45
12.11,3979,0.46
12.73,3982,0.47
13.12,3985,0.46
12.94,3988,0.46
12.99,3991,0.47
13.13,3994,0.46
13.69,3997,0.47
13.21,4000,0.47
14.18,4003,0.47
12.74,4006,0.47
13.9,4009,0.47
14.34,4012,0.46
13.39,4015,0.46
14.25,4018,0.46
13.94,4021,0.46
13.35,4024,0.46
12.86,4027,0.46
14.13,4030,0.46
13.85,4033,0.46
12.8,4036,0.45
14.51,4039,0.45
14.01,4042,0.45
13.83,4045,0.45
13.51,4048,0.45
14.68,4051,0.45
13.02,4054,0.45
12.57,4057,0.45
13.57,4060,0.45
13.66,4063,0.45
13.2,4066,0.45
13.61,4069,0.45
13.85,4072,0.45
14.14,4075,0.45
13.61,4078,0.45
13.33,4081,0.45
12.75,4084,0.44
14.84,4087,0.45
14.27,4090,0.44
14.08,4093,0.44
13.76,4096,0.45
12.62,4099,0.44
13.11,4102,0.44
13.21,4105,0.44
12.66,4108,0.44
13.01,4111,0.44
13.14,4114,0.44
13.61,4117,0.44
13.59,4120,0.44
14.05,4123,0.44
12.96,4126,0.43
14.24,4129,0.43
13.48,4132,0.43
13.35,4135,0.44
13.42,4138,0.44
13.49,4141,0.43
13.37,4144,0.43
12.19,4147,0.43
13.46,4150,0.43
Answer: 1.17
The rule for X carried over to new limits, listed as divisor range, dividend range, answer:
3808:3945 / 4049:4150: 1.21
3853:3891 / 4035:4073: 1.10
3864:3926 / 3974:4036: 1.08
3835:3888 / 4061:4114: 1.16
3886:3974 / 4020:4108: 1.20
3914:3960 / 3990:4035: 1.15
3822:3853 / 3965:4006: 1.15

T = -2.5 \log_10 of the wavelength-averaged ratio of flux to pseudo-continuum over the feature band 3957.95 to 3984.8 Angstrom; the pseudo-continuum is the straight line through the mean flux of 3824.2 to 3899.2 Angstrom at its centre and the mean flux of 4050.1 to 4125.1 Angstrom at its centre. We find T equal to 0.11 mag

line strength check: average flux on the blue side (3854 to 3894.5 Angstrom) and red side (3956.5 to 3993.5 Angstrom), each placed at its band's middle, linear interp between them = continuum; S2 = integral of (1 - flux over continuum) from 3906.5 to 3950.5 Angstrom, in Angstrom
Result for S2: 1.6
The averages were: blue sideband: 13.4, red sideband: 12.2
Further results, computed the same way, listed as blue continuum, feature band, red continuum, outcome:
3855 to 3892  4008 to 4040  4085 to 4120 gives -0.60 Angstrom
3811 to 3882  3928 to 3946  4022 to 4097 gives 2.29 Angstrom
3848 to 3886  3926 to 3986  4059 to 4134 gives 7.27 Angstrom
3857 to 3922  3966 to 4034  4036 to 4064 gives 2.44 Angstrom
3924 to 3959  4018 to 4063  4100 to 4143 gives -2.98 Angstrom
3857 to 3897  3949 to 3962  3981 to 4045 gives 0.66 Angstrom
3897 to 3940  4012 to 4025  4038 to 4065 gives -0.53 Angstrom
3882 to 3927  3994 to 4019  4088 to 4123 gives -1.53 Angstrom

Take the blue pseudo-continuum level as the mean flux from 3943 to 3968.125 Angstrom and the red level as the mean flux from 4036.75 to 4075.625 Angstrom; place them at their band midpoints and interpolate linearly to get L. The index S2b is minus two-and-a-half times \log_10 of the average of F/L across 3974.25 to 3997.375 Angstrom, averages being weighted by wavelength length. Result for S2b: 0.04 mag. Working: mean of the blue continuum 12.7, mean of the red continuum 13.7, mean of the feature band 12.5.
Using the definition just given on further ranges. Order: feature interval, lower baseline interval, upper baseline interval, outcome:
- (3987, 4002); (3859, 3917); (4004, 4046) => 0.03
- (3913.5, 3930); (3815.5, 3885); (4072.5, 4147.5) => 0.01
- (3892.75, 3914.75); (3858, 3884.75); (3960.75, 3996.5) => 0.11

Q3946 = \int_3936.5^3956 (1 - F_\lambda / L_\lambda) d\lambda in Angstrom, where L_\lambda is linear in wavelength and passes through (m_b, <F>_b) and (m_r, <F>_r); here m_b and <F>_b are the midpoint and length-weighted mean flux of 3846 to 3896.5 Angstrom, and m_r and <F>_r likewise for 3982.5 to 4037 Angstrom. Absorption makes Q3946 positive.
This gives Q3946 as 1.2 Angstrom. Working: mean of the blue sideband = 13.2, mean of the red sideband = 13.5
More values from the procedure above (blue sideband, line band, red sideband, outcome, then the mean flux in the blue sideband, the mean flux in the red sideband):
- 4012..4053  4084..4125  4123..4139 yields 0.3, 13.8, 13.5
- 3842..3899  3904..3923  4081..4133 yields 0.6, 13.1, 13.5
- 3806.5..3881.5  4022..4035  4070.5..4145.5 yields -0.3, 12.7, 13.5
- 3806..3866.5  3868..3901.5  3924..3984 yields -1.9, 12.2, 11.9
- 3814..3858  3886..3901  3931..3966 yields 0.3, 11.9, 12.1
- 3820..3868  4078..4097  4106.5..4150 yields -0.9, 12.4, 13.3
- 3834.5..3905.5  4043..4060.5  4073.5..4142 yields -0.3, 12.8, 13.5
